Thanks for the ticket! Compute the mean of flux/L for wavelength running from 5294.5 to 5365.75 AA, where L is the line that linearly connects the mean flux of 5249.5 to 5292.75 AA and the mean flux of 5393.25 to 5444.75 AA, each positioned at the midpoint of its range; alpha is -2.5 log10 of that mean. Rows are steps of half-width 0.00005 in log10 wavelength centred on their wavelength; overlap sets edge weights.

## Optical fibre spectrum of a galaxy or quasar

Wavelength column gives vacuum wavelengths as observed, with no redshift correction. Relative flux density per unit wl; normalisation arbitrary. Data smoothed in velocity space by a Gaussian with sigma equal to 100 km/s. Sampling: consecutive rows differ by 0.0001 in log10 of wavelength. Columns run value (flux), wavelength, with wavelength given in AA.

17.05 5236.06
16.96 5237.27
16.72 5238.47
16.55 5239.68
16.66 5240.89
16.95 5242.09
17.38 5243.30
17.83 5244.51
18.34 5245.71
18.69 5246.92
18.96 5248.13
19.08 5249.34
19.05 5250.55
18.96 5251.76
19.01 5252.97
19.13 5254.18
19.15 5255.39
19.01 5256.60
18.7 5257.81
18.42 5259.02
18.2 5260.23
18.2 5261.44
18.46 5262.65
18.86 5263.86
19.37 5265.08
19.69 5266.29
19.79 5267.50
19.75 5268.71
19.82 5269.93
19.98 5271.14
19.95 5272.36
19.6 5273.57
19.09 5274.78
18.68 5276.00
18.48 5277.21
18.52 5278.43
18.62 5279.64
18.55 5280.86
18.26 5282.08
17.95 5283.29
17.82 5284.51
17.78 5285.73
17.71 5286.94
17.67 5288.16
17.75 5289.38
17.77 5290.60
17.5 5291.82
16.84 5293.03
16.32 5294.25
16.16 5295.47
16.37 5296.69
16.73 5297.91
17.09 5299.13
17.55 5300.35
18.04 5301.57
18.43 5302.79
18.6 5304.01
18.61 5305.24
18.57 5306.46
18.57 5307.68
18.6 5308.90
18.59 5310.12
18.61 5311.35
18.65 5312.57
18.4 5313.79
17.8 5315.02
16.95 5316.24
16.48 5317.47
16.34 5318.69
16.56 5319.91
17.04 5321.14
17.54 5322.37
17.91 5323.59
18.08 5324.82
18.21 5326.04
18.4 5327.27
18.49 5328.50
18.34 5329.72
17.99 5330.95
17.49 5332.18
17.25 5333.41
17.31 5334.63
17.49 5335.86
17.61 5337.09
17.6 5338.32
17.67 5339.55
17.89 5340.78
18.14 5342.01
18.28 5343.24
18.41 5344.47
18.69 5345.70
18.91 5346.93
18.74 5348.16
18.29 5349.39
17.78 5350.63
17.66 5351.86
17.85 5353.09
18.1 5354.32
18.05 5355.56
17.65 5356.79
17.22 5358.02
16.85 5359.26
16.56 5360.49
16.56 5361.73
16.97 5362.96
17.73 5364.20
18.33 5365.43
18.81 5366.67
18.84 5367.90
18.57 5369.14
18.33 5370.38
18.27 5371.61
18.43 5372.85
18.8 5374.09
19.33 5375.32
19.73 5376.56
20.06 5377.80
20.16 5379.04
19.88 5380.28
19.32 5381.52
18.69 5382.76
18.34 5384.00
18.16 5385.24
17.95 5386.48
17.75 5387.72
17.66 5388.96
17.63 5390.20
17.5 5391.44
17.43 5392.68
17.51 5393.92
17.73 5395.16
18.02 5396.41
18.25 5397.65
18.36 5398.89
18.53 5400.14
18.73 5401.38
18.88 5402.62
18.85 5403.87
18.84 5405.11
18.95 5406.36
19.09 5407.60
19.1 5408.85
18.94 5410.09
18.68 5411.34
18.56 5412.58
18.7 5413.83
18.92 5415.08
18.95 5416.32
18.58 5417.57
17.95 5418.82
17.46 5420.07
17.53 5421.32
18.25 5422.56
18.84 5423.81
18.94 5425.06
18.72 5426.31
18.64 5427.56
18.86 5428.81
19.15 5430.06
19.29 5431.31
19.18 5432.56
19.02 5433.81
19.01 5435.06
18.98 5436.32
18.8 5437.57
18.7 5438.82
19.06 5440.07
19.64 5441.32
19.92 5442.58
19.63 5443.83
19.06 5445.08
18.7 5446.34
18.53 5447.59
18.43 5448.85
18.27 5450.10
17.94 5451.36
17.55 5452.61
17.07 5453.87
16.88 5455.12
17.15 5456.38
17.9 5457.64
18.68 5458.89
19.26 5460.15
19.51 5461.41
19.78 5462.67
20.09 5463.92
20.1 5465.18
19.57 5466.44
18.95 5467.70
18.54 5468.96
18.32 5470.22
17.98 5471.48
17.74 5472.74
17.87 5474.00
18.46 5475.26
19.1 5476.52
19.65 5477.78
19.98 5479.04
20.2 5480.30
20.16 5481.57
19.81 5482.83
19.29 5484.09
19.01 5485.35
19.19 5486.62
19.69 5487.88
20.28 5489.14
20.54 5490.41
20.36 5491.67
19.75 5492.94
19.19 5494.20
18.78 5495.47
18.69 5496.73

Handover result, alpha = 0.06 mag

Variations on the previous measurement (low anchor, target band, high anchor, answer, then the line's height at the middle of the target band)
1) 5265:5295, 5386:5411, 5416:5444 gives 0.03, 18.8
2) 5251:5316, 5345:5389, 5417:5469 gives 0.01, 18.6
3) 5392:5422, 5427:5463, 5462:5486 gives 0.01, 18.9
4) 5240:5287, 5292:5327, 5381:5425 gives 0.06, 18.6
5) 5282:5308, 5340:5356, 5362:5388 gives 0.01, 18.3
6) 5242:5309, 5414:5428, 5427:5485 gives 0.02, 18.8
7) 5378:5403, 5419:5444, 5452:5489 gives -0.01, 18.6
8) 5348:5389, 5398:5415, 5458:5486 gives -0.01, 18.6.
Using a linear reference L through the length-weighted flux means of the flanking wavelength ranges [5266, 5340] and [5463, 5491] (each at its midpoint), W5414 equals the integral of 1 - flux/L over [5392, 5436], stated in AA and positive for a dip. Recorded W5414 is 0.59 AA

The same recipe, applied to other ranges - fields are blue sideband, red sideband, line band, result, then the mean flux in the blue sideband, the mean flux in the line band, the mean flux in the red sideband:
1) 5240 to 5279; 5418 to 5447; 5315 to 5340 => 1.7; 18.8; 17.5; 18.8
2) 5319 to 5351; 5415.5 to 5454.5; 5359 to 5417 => -0.4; 17.9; 18.4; 18.7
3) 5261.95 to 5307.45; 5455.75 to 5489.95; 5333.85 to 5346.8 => 0.4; 18.3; 17.9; 19.1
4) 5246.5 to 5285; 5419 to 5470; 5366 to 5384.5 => -0.2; 18.9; 19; 18.7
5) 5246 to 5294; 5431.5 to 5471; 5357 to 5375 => 0.8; 18.7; 17.9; 18.8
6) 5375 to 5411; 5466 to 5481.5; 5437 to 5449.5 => -0.2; 18.6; 19.1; 18.9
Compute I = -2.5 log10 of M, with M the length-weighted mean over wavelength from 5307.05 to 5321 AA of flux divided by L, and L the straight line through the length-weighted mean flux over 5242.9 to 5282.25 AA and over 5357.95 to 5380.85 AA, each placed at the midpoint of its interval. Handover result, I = 0.05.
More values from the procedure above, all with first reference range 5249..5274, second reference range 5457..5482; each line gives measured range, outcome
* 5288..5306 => 0.10 mag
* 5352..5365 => 0.10 mag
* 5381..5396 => 0.07 mag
